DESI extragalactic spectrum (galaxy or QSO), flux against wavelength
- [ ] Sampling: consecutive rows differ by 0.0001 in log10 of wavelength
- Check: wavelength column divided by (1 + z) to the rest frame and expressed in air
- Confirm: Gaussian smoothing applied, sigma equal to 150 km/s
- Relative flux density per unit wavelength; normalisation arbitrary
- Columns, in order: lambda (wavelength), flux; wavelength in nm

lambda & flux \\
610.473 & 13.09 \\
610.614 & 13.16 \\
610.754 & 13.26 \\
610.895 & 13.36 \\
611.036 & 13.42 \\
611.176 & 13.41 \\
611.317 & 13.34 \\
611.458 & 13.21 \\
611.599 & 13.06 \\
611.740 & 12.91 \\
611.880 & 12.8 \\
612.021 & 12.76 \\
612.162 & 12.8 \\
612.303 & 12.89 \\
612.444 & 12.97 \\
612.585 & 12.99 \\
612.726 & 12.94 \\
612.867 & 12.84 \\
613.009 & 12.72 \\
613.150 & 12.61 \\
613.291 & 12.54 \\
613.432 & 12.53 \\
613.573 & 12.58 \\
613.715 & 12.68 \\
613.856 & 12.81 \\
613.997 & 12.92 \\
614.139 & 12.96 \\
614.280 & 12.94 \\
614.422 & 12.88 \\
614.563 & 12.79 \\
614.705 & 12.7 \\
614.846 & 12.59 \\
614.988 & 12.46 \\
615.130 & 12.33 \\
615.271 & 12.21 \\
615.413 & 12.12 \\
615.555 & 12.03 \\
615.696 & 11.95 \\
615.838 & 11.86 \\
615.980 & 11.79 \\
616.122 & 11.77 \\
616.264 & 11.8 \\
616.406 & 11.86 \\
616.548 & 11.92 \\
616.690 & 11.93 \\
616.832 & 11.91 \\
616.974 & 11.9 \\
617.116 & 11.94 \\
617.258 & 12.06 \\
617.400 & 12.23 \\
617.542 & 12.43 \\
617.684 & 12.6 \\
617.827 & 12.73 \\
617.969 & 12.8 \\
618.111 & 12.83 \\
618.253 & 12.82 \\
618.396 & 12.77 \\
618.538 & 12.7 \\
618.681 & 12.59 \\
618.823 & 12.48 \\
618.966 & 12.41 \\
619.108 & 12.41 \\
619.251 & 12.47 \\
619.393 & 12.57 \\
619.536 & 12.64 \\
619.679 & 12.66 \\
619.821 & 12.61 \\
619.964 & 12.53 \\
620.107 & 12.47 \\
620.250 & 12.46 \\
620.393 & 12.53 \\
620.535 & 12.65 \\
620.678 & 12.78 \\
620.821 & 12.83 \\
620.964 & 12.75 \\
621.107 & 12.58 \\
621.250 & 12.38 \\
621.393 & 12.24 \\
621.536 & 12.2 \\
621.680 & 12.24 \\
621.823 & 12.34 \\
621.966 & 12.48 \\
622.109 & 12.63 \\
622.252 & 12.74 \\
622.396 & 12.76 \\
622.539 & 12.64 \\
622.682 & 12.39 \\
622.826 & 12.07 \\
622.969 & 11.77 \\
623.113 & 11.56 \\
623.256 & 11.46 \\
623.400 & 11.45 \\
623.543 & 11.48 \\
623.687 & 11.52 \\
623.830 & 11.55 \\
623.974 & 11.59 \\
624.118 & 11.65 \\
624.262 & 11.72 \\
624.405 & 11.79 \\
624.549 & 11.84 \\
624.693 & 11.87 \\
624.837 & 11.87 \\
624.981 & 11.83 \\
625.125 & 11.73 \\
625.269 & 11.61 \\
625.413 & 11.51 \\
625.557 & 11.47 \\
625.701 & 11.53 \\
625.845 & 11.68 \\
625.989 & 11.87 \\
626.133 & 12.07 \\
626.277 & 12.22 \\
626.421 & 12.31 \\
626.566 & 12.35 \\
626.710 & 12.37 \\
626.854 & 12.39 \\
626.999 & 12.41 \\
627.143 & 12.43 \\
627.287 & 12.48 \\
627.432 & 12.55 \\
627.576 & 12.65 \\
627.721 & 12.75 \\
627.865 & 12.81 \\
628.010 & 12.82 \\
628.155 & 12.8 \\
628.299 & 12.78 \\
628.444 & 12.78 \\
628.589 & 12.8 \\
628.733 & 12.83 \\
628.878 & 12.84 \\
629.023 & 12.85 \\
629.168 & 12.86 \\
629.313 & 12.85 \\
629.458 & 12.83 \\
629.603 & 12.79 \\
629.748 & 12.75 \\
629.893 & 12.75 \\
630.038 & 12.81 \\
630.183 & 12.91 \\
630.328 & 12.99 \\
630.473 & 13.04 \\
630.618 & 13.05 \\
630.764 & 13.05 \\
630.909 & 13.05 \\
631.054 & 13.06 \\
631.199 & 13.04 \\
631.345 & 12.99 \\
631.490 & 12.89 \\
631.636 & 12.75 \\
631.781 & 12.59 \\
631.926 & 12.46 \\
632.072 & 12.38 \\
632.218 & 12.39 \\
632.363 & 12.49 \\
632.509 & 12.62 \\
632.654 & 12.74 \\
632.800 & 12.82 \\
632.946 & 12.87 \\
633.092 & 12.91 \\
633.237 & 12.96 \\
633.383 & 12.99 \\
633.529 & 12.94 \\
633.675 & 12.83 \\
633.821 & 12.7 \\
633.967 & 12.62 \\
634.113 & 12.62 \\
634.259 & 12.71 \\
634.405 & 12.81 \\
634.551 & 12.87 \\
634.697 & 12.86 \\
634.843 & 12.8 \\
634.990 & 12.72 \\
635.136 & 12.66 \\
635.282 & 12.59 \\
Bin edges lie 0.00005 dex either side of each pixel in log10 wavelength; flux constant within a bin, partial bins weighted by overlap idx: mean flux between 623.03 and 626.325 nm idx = 11.7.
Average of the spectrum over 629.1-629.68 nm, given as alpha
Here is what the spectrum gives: 12.8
